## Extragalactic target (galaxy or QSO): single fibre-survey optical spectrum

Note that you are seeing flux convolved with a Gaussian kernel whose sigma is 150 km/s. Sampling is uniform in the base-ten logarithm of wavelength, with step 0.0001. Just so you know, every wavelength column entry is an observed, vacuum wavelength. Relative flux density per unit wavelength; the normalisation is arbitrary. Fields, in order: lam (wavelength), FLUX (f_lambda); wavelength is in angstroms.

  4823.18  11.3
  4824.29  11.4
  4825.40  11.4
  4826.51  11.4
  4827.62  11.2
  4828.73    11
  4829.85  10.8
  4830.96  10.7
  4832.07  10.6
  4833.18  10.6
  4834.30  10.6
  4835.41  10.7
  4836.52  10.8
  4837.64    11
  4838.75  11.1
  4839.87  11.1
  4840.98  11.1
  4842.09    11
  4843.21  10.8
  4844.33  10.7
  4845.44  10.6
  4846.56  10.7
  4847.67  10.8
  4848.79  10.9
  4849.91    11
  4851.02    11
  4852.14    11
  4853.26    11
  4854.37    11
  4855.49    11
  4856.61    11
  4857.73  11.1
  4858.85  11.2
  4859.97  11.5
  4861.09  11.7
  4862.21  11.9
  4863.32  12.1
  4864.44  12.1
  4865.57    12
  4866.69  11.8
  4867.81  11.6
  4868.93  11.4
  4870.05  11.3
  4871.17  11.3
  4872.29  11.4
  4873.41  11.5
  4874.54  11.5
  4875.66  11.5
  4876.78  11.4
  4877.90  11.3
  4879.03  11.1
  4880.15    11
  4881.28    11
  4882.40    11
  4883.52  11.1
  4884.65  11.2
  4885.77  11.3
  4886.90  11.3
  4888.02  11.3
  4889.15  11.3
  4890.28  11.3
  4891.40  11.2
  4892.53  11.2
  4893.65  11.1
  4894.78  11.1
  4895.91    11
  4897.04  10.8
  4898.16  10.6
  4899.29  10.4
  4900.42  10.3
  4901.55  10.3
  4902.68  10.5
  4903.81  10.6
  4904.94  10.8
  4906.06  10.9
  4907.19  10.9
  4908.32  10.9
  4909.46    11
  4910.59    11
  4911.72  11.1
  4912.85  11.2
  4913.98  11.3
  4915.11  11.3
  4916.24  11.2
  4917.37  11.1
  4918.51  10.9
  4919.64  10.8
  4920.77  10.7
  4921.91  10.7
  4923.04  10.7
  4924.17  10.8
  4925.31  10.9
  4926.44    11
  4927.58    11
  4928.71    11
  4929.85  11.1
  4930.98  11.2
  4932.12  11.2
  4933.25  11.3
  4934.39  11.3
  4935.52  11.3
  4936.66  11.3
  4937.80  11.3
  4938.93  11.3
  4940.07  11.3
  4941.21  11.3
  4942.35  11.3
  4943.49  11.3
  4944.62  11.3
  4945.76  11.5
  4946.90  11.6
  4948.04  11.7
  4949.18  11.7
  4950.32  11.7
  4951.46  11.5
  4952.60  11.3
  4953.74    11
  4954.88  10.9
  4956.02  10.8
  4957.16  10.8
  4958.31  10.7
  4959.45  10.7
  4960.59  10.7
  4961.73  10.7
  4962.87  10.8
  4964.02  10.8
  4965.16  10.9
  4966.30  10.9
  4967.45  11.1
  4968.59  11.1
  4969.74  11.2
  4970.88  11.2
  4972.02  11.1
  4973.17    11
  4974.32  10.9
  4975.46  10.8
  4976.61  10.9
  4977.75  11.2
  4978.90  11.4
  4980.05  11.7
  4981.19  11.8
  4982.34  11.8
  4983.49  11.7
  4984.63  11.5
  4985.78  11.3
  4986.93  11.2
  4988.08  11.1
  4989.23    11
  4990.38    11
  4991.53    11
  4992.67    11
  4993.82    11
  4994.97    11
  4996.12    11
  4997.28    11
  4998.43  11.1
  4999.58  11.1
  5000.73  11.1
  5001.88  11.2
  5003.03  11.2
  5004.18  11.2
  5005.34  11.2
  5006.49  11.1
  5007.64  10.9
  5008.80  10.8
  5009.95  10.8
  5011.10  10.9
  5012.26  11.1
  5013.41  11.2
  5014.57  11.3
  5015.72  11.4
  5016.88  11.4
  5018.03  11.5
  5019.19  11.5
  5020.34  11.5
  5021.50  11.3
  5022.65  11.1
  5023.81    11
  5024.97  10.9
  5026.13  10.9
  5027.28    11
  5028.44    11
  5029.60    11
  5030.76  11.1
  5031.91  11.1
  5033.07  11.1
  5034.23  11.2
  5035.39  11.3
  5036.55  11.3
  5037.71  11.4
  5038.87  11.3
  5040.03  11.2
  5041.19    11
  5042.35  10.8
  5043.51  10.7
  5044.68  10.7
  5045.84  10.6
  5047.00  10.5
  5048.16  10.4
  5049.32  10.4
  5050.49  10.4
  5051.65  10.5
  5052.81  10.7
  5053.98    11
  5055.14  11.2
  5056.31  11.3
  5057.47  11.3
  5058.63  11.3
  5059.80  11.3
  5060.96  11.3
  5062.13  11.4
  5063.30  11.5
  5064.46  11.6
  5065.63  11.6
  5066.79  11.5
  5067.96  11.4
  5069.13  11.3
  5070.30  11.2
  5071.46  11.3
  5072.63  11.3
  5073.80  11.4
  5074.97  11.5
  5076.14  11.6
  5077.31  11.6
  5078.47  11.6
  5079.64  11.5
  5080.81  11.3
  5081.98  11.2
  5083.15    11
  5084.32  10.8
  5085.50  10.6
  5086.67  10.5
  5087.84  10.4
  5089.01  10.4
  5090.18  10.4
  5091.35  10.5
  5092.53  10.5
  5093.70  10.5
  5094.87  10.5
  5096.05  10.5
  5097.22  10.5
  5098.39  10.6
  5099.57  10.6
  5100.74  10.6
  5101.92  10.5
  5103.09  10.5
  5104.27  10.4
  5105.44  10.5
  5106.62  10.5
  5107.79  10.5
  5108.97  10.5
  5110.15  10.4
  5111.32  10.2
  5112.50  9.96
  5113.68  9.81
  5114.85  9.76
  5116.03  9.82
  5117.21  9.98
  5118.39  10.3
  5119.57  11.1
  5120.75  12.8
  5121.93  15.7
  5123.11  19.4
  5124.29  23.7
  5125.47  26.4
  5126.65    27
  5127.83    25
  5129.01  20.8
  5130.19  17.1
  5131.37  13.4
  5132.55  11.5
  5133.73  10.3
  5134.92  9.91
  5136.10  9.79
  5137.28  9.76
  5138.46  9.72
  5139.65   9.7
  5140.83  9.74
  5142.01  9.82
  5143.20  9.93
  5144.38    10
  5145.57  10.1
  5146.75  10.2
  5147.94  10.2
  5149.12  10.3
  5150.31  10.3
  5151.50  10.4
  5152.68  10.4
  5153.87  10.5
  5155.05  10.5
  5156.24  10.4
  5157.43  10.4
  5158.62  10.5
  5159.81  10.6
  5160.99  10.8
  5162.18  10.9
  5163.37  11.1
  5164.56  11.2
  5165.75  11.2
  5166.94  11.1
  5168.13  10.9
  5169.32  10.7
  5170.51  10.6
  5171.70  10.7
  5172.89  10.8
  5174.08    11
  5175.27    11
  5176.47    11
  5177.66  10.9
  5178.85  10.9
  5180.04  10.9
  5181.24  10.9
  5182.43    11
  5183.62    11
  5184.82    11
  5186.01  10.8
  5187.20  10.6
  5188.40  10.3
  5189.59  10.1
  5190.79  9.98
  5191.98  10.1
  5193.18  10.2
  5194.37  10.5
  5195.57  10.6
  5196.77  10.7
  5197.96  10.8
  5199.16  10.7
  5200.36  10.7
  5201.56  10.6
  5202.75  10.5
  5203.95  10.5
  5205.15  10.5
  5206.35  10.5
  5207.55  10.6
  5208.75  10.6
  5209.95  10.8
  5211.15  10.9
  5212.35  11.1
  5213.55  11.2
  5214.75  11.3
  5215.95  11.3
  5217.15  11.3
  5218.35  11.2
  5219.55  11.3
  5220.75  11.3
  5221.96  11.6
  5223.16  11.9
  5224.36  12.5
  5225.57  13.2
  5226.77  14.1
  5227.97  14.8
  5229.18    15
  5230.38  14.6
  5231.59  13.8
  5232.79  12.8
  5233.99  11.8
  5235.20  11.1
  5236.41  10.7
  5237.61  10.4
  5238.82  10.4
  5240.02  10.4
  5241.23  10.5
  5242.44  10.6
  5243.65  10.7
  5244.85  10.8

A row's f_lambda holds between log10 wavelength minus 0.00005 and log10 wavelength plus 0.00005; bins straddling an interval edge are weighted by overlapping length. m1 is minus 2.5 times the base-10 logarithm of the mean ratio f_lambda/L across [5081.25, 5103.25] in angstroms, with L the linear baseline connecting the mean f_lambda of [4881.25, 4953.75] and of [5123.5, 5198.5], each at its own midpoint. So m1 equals 0.10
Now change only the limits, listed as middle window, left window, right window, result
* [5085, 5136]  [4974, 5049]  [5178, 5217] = -0.16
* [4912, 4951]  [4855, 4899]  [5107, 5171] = 0.03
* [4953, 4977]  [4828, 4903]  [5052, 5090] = 0.02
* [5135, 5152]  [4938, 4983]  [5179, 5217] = 0.08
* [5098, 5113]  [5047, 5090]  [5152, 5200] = 0.05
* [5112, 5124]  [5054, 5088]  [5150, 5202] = -0.11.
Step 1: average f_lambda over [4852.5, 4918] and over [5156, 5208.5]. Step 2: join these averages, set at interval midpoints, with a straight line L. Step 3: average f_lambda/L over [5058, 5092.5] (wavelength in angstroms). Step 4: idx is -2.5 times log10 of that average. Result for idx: -0.03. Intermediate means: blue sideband 11.2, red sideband 10.7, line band 11.2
